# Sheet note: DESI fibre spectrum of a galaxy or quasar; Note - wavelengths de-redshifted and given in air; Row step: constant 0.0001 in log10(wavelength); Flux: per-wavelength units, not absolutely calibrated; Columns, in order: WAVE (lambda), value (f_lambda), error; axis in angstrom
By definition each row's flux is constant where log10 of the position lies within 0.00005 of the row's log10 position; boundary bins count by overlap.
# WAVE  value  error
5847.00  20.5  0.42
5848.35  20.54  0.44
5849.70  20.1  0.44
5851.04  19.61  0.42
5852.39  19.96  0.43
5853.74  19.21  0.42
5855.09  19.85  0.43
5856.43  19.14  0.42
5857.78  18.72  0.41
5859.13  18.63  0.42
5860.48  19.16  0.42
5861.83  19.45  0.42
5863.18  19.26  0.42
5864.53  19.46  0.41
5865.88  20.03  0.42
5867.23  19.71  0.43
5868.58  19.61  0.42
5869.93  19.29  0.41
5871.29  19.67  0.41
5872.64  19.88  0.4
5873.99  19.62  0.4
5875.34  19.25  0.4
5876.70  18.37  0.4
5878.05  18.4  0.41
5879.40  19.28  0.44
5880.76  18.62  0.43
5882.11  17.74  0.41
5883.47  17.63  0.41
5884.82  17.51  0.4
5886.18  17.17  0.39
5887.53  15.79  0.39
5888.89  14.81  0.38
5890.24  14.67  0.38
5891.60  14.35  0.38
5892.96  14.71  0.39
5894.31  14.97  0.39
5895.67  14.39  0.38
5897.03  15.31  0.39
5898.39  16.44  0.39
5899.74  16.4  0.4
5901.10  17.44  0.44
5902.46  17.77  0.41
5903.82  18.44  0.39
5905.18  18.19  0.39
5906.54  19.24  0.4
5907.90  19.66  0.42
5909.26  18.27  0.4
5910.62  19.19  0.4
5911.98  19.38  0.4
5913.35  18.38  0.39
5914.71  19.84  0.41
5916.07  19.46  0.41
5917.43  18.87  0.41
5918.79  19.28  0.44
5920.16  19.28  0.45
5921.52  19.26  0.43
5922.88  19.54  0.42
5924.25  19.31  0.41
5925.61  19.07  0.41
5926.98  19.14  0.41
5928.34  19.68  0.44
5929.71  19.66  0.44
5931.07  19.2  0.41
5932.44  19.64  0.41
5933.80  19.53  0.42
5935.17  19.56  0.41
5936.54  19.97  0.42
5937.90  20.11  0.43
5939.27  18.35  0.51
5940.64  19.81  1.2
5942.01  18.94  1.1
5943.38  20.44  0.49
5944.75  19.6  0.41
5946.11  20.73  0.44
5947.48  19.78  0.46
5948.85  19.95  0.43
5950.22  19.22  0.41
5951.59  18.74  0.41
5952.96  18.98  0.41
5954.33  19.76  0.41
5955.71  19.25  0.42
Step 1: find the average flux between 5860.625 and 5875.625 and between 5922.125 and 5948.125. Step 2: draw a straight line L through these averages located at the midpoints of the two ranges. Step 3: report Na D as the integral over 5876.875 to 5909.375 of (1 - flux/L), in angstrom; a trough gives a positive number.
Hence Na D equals 4.3 angstrom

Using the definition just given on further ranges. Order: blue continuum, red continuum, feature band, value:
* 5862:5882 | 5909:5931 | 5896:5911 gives 1.18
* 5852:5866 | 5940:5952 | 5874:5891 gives 1.68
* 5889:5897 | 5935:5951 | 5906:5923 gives -2.38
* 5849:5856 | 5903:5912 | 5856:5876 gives 0.13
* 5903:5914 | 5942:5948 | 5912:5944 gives 0.10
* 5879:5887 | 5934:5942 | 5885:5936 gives 2.01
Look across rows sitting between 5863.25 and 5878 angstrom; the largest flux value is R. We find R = 20.03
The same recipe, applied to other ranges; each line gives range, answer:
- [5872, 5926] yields 19.88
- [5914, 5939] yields 20.11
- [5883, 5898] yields 17.63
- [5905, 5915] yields 19.84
